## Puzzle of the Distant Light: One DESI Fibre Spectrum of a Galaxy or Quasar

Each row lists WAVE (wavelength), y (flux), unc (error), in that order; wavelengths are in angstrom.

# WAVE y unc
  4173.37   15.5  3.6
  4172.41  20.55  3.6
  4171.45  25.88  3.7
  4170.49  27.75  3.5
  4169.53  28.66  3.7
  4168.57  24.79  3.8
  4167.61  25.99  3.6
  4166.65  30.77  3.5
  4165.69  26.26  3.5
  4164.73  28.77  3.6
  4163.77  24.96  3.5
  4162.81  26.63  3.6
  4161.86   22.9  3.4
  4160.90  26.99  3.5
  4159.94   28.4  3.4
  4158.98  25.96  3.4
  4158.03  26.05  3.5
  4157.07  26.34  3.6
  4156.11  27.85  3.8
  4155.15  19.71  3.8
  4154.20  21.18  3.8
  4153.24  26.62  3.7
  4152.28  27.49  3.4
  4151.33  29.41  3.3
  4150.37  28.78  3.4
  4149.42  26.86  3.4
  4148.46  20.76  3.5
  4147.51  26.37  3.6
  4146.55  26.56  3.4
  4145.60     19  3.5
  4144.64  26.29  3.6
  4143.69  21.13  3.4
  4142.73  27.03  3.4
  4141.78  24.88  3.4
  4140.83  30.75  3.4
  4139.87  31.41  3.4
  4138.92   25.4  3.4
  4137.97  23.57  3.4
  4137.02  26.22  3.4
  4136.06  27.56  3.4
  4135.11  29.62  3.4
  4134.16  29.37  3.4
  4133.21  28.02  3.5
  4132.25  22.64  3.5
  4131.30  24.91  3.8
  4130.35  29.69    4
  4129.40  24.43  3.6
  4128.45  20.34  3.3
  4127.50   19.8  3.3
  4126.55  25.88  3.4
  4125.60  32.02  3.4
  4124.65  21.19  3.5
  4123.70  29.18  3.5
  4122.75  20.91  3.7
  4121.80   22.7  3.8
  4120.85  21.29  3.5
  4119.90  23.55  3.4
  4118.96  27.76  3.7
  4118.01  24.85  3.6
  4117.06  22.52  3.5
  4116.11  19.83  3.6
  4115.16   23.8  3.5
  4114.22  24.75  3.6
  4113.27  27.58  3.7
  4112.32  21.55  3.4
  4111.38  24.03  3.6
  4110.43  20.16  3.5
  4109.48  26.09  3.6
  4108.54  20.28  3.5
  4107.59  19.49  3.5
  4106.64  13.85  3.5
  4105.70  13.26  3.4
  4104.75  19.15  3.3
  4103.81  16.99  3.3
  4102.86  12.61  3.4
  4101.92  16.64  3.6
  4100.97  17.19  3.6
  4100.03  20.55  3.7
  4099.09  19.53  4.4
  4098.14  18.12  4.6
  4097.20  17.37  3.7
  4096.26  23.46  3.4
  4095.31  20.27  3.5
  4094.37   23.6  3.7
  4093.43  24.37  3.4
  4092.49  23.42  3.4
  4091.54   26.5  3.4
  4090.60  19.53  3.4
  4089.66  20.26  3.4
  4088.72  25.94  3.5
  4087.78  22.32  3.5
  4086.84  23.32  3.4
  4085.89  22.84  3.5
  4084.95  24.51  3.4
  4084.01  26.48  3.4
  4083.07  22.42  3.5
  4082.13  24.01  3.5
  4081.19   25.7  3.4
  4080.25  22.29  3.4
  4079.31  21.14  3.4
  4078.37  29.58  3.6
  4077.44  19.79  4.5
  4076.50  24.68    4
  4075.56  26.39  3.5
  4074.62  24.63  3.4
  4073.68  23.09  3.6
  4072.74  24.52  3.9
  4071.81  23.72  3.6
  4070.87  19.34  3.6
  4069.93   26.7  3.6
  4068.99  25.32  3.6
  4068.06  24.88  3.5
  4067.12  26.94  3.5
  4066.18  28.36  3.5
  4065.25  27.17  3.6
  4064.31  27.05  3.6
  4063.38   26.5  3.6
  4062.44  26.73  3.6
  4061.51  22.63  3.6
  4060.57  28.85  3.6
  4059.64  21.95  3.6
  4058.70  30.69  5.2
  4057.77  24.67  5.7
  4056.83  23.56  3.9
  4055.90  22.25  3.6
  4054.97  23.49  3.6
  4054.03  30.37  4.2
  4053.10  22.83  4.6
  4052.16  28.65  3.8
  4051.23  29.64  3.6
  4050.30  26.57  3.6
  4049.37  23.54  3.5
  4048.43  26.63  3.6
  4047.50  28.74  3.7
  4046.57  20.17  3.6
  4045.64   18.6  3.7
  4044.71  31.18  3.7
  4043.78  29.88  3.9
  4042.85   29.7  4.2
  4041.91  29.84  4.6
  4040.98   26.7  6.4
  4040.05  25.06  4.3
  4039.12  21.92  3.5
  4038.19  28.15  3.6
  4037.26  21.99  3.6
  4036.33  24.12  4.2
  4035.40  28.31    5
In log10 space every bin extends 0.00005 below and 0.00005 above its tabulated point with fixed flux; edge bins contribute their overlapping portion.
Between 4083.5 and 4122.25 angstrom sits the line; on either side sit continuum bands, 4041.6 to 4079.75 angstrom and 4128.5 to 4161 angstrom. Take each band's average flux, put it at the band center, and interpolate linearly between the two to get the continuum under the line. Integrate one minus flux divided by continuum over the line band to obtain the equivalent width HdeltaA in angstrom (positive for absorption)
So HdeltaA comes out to 6.4 angstrom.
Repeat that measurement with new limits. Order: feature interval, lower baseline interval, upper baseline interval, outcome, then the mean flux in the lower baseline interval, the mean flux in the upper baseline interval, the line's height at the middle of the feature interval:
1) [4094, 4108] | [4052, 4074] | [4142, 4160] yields 4.0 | 25.4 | 25.3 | 25.3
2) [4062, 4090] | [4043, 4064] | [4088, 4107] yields -2.3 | 25.9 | 19.7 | 22.7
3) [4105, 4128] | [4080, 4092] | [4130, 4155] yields 2.1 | 23.6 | 26.1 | 24.9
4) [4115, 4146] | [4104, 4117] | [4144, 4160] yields -2.7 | 21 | 25.4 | 23.1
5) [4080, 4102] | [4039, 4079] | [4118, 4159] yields 2.9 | 25.7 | 25.5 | 25.6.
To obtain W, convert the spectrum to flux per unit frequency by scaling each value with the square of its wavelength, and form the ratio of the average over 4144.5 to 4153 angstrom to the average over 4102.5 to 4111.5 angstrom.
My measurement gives 1.4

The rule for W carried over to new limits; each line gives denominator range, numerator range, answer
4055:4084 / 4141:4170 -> 1.08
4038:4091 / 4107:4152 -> 1.02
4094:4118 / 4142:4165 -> 1.29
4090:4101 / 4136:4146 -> 1.23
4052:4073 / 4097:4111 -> 0.73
